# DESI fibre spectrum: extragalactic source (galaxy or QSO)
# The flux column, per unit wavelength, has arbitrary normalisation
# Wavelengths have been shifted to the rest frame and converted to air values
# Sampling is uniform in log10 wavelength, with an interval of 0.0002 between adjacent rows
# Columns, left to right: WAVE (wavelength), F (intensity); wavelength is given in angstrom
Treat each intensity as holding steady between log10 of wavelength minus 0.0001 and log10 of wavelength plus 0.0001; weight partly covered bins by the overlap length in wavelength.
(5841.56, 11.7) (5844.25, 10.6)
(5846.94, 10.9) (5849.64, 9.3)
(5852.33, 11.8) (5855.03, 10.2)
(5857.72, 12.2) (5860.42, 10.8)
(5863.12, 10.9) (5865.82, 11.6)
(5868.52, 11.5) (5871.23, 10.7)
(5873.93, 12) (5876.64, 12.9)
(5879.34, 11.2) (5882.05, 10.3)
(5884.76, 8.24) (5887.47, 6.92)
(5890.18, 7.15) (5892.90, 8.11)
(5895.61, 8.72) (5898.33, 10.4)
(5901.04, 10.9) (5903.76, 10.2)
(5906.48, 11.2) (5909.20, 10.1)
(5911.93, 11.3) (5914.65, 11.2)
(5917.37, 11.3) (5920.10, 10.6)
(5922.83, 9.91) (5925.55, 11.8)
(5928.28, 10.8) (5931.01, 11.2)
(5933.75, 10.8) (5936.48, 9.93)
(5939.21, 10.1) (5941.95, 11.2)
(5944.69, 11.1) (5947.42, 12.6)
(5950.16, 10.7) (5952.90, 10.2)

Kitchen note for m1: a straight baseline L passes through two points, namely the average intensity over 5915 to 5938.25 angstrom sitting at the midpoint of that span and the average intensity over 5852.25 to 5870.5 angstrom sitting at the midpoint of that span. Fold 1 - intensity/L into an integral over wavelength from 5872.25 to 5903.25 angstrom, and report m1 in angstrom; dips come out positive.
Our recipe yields 3.7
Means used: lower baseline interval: 11.2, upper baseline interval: 10.8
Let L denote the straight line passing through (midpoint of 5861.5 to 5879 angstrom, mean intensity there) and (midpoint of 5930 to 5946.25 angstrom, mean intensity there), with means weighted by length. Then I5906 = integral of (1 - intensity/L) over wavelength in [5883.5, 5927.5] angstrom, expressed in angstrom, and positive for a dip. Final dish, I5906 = 4.8 angstrom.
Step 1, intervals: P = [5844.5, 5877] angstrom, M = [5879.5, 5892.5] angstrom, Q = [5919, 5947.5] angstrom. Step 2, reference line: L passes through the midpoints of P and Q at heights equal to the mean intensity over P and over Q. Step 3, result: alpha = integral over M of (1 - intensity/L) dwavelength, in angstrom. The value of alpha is 3.1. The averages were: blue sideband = 11.2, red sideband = 10.8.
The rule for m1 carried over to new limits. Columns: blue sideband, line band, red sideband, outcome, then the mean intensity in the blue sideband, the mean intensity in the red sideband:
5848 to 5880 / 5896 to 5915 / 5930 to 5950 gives 0.8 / 11.3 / 11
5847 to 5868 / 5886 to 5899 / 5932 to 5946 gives 3.2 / 11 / 10.6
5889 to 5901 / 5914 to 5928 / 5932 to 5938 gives -1.5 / 8.87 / 10.4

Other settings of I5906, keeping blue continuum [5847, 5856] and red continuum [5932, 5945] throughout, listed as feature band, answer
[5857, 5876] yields -1.62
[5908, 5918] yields -0.37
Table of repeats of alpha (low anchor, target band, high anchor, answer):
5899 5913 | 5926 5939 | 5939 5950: 0.5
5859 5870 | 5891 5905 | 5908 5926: 1.8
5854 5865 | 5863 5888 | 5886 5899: -2.7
